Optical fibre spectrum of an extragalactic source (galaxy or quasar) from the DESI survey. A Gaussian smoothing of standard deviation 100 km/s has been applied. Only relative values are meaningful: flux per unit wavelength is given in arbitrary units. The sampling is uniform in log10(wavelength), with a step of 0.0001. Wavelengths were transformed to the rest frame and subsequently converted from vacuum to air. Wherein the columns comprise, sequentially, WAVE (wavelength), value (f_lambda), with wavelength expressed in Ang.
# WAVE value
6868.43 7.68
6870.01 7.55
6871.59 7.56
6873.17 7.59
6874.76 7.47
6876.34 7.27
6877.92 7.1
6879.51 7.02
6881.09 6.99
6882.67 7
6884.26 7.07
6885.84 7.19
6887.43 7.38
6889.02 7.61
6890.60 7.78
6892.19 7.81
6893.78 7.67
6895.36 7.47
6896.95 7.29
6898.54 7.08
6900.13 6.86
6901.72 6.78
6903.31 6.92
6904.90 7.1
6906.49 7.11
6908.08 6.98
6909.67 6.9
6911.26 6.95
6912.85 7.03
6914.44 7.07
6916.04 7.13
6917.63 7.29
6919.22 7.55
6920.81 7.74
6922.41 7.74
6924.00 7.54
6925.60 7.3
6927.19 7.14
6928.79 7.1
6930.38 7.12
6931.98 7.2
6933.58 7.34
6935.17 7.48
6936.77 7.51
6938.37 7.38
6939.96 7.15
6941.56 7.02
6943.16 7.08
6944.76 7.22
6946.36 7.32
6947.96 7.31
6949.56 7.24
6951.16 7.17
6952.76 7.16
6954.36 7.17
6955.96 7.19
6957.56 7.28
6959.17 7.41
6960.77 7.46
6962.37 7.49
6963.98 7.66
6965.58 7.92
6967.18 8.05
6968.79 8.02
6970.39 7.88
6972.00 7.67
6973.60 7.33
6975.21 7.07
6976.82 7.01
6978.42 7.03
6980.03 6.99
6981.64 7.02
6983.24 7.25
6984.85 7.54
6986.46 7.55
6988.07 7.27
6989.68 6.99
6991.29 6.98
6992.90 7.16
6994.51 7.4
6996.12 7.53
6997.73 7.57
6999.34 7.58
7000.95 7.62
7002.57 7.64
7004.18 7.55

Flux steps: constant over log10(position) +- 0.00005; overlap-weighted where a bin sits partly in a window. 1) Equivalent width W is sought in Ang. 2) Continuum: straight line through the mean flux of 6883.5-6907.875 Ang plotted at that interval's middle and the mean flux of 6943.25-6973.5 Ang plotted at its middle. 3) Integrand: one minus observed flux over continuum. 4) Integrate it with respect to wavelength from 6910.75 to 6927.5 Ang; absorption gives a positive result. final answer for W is 0.0 Ang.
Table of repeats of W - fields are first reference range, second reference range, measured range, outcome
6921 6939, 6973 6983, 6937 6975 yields -1.09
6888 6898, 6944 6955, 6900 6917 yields 1.13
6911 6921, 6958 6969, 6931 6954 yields 0.71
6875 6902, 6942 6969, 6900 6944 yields 0.81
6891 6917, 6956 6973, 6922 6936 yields 0.07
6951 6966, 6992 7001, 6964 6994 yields 0.19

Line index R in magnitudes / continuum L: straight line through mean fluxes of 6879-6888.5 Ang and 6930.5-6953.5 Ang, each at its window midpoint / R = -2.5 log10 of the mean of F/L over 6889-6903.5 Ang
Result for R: -0.027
